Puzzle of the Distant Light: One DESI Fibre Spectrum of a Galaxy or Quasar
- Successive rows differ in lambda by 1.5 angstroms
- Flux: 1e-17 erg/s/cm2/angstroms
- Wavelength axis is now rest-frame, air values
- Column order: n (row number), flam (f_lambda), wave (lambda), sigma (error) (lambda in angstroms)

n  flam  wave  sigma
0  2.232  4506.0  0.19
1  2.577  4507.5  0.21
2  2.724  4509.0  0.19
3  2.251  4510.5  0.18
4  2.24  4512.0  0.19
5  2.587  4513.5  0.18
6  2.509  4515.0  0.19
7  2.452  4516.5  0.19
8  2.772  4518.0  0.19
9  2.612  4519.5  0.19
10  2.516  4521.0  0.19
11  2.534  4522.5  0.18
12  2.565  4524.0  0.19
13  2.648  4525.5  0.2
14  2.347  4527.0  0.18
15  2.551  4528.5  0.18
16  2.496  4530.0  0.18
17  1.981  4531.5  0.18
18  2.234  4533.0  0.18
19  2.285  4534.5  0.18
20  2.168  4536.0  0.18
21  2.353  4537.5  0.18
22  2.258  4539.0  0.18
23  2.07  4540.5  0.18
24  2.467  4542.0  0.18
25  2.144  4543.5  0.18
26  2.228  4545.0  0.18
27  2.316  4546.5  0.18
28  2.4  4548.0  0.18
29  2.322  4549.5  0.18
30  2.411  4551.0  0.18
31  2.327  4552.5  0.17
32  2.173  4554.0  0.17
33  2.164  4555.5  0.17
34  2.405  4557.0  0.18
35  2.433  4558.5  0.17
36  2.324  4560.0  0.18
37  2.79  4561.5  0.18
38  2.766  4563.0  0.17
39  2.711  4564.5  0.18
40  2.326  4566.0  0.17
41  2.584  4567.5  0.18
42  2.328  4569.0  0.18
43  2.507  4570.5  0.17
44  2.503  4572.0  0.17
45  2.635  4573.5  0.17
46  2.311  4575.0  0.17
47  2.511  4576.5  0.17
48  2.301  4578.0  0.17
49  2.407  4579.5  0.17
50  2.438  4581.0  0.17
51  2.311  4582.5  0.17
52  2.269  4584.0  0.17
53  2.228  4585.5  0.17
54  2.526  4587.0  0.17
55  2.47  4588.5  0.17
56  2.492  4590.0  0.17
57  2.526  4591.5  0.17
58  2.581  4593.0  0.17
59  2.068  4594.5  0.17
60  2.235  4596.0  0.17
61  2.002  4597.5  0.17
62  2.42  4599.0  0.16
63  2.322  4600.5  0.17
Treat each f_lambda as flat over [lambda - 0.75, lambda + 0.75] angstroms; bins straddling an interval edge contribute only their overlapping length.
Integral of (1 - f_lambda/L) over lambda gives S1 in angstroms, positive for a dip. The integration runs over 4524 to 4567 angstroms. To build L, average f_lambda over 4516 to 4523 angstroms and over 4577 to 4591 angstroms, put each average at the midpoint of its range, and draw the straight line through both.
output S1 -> 2.36 angstroms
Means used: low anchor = 2.58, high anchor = 2.39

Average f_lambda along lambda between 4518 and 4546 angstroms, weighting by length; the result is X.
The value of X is 2.37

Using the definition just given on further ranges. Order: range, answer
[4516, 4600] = 2.4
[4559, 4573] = 2.54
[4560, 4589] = 2.47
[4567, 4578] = 2.47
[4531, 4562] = 2.3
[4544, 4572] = 2.42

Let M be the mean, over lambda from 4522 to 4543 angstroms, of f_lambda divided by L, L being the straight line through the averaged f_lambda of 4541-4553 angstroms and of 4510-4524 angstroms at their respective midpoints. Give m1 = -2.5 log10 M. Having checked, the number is 0.03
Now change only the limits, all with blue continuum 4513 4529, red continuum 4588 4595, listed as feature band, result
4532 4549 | 0.12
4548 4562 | 0.06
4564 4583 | 0.01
